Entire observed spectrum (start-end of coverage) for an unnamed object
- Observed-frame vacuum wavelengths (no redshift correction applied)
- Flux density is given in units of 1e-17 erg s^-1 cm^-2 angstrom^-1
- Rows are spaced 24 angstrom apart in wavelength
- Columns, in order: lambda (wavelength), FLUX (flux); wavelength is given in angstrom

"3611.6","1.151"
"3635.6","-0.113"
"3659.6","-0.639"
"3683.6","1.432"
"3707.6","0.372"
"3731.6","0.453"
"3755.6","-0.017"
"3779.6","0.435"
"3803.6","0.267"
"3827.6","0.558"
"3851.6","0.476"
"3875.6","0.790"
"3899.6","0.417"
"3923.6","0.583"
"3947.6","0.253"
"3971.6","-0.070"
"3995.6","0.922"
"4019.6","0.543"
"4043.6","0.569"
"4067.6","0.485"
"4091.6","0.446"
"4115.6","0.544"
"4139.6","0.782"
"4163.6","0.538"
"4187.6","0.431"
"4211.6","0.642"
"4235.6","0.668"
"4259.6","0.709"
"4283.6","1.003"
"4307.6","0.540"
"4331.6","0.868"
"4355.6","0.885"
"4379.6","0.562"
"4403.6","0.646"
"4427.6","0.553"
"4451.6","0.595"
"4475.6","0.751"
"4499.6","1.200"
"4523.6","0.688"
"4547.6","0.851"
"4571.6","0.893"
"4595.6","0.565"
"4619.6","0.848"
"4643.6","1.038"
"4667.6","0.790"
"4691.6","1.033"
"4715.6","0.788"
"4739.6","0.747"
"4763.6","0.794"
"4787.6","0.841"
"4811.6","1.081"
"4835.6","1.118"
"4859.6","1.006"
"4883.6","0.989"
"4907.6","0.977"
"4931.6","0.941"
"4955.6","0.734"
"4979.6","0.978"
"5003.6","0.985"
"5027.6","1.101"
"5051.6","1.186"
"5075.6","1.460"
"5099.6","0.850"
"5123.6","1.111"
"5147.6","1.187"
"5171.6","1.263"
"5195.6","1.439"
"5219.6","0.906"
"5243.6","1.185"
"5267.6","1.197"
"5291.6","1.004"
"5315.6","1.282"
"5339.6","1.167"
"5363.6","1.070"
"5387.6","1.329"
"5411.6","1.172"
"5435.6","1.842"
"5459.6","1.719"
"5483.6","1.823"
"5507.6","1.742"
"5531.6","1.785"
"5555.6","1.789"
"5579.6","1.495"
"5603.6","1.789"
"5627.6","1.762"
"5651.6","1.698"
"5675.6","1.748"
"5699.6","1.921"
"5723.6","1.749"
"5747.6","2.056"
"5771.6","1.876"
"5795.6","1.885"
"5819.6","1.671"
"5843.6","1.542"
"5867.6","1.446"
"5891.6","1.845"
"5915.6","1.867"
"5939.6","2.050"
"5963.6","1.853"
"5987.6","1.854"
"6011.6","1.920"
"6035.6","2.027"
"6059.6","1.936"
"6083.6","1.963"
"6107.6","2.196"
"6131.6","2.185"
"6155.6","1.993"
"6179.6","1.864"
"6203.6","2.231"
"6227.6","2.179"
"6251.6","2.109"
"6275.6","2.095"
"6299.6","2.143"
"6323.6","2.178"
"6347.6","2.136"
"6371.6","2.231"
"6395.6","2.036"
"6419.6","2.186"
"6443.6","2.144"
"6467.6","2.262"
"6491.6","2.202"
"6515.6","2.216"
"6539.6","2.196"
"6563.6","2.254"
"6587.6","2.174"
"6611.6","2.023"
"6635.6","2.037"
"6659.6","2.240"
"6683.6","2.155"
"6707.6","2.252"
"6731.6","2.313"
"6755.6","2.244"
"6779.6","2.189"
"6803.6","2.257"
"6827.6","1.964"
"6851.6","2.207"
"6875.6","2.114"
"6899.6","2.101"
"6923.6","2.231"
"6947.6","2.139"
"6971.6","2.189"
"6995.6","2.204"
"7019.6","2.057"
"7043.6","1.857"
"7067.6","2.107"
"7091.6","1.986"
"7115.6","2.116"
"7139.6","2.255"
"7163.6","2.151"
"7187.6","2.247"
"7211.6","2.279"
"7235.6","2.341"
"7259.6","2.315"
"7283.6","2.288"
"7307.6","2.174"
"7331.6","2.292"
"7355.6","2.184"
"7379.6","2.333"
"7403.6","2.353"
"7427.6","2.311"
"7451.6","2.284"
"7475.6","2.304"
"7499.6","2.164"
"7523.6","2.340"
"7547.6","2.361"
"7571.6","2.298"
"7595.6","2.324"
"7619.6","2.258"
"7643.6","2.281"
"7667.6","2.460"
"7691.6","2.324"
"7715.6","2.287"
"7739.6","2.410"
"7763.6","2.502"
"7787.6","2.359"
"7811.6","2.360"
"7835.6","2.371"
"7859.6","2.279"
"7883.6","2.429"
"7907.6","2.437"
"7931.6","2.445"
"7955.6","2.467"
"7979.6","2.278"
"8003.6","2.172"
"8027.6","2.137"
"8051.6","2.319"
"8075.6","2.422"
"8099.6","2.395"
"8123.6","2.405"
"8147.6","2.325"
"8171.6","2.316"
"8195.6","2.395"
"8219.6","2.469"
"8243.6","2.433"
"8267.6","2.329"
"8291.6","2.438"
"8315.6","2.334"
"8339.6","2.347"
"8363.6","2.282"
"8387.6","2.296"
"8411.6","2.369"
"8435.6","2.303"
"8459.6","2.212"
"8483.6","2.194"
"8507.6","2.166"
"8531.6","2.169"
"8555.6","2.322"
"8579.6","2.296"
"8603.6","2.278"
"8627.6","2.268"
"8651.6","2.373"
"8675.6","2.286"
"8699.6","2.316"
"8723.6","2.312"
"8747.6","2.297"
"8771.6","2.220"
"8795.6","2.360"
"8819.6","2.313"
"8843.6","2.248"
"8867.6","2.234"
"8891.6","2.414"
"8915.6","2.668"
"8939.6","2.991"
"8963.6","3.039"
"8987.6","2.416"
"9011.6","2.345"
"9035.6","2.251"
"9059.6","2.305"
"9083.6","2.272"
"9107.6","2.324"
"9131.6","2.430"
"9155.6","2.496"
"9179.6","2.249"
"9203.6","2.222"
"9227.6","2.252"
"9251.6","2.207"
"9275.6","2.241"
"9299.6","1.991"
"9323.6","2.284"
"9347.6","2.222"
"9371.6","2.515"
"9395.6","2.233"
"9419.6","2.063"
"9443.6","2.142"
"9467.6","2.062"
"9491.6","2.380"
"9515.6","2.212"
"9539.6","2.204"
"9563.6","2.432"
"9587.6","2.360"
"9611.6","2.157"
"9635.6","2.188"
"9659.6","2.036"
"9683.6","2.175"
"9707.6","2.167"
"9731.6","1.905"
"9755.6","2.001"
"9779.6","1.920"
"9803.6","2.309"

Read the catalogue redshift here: 0.360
